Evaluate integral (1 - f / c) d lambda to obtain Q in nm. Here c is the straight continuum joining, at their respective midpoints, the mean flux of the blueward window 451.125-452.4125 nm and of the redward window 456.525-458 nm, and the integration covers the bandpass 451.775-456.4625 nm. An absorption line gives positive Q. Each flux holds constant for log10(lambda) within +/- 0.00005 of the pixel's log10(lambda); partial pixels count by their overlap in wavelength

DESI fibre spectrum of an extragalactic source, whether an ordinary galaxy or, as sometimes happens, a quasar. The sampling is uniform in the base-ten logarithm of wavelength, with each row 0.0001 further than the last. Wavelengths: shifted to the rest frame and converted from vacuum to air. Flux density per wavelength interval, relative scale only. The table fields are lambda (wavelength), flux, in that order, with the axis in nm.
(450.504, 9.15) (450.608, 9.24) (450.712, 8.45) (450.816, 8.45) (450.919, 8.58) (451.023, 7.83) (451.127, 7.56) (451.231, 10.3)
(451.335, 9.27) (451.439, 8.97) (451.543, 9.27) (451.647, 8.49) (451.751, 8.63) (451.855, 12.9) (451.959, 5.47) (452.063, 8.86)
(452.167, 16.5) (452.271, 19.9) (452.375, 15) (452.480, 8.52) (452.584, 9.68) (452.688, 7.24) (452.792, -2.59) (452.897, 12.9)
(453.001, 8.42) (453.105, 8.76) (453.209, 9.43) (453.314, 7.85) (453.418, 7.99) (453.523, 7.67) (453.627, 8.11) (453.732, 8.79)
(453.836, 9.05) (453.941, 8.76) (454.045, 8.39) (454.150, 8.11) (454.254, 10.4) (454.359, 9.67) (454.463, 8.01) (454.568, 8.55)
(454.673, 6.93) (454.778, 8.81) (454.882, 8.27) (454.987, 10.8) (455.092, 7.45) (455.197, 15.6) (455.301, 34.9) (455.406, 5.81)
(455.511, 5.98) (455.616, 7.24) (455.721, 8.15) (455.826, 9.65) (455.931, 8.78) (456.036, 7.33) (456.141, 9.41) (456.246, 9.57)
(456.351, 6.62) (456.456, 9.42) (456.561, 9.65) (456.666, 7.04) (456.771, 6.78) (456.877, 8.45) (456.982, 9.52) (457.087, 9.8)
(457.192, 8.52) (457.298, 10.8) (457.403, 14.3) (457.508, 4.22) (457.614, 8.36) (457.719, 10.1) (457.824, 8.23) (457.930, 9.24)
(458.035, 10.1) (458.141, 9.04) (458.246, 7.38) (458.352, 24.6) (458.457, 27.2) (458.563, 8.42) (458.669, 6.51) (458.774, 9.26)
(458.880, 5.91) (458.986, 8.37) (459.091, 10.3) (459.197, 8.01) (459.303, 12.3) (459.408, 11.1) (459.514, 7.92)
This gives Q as 0.21 nm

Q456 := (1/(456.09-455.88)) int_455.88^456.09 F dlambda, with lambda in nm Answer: 8.06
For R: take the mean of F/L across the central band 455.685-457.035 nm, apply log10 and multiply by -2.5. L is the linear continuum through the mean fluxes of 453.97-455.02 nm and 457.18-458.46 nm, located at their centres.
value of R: 0.19 mag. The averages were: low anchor 8.76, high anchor 11.2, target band 8.5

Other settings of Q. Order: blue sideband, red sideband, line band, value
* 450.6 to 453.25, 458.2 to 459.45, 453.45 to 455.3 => 0.097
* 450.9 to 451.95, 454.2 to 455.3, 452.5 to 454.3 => 0.330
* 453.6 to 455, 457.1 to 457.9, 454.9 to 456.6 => -0.270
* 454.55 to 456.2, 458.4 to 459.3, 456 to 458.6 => 0.076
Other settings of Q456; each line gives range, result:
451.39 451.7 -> 8.91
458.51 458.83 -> 8.04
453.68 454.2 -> 8.62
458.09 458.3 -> 8.26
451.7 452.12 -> 9.06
